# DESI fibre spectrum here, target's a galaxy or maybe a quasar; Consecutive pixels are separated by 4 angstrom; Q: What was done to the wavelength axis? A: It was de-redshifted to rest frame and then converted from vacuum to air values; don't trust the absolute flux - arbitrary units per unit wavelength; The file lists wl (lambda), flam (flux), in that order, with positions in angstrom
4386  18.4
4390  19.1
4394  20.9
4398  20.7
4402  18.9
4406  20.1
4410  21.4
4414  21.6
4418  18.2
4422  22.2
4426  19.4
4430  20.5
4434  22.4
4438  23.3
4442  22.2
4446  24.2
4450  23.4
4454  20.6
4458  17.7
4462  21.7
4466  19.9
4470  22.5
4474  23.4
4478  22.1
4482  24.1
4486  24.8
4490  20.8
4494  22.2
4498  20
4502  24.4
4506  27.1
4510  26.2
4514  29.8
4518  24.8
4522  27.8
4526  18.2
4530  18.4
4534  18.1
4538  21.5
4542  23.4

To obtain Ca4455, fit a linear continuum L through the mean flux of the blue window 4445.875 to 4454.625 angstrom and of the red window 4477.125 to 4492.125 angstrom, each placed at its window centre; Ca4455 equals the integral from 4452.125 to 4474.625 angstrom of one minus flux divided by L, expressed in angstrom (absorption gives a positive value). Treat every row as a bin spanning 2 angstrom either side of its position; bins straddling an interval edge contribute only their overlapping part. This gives 2.00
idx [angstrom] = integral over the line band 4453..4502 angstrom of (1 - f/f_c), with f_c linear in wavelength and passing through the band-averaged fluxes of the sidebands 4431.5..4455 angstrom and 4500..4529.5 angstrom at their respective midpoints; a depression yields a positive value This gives 4.30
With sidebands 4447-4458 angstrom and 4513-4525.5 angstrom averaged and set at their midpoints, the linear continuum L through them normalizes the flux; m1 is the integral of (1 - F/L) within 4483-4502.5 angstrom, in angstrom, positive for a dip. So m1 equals 1.52 angstrom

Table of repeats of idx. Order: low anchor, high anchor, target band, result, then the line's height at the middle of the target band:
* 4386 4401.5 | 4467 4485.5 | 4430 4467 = 0.38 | 21.9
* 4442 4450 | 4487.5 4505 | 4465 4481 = 0.40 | 22.8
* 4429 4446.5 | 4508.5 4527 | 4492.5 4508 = 0.97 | 25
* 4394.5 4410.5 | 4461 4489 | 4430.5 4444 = -0.65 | 21.4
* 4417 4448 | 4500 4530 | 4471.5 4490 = 0.27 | 23.6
